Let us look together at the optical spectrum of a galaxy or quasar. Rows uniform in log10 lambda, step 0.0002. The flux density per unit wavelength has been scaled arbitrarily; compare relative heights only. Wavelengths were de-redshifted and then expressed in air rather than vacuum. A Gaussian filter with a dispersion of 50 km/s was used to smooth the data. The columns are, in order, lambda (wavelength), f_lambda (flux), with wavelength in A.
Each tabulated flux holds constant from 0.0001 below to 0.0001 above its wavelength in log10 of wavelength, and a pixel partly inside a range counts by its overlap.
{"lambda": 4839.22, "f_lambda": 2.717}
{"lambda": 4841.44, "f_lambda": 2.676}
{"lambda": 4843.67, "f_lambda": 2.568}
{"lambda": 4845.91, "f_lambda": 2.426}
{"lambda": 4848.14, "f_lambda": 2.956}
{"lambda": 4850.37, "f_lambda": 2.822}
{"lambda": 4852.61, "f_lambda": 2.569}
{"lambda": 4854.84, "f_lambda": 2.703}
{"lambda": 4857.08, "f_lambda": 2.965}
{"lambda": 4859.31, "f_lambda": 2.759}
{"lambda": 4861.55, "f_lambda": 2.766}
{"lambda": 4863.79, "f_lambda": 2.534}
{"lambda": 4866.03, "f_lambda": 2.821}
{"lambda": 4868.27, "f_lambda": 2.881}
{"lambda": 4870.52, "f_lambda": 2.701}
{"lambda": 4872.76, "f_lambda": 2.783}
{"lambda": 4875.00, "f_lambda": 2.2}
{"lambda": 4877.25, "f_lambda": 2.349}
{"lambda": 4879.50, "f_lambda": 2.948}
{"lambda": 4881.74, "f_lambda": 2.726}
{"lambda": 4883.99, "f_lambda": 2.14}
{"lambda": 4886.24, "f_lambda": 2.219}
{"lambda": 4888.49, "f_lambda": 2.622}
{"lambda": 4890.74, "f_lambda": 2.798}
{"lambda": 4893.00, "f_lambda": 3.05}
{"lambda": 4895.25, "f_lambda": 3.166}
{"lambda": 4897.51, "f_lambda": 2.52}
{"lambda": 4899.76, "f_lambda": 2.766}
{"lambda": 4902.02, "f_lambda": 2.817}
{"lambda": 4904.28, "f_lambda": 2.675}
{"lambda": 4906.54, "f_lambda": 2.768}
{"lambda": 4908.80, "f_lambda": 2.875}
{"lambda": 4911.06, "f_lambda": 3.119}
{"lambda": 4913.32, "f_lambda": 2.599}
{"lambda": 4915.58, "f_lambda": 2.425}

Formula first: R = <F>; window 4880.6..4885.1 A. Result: 2.44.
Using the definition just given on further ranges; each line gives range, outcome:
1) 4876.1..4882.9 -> 2.67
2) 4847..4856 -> 2.76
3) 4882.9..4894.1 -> 2.57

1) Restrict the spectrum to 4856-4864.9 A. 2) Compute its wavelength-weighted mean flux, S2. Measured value 2.76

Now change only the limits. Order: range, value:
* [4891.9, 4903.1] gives 2.86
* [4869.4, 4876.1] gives 2.57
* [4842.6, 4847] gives 2.49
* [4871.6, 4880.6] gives 2.57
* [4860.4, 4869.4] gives 2.75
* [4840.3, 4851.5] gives 2.69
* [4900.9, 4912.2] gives 2.85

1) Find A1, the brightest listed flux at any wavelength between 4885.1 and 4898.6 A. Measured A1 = 3.166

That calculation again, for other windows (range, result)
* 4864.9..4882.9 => 2.948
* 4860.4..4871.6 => 2.881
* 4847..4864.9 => 2.965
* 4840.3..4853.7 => 2.956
